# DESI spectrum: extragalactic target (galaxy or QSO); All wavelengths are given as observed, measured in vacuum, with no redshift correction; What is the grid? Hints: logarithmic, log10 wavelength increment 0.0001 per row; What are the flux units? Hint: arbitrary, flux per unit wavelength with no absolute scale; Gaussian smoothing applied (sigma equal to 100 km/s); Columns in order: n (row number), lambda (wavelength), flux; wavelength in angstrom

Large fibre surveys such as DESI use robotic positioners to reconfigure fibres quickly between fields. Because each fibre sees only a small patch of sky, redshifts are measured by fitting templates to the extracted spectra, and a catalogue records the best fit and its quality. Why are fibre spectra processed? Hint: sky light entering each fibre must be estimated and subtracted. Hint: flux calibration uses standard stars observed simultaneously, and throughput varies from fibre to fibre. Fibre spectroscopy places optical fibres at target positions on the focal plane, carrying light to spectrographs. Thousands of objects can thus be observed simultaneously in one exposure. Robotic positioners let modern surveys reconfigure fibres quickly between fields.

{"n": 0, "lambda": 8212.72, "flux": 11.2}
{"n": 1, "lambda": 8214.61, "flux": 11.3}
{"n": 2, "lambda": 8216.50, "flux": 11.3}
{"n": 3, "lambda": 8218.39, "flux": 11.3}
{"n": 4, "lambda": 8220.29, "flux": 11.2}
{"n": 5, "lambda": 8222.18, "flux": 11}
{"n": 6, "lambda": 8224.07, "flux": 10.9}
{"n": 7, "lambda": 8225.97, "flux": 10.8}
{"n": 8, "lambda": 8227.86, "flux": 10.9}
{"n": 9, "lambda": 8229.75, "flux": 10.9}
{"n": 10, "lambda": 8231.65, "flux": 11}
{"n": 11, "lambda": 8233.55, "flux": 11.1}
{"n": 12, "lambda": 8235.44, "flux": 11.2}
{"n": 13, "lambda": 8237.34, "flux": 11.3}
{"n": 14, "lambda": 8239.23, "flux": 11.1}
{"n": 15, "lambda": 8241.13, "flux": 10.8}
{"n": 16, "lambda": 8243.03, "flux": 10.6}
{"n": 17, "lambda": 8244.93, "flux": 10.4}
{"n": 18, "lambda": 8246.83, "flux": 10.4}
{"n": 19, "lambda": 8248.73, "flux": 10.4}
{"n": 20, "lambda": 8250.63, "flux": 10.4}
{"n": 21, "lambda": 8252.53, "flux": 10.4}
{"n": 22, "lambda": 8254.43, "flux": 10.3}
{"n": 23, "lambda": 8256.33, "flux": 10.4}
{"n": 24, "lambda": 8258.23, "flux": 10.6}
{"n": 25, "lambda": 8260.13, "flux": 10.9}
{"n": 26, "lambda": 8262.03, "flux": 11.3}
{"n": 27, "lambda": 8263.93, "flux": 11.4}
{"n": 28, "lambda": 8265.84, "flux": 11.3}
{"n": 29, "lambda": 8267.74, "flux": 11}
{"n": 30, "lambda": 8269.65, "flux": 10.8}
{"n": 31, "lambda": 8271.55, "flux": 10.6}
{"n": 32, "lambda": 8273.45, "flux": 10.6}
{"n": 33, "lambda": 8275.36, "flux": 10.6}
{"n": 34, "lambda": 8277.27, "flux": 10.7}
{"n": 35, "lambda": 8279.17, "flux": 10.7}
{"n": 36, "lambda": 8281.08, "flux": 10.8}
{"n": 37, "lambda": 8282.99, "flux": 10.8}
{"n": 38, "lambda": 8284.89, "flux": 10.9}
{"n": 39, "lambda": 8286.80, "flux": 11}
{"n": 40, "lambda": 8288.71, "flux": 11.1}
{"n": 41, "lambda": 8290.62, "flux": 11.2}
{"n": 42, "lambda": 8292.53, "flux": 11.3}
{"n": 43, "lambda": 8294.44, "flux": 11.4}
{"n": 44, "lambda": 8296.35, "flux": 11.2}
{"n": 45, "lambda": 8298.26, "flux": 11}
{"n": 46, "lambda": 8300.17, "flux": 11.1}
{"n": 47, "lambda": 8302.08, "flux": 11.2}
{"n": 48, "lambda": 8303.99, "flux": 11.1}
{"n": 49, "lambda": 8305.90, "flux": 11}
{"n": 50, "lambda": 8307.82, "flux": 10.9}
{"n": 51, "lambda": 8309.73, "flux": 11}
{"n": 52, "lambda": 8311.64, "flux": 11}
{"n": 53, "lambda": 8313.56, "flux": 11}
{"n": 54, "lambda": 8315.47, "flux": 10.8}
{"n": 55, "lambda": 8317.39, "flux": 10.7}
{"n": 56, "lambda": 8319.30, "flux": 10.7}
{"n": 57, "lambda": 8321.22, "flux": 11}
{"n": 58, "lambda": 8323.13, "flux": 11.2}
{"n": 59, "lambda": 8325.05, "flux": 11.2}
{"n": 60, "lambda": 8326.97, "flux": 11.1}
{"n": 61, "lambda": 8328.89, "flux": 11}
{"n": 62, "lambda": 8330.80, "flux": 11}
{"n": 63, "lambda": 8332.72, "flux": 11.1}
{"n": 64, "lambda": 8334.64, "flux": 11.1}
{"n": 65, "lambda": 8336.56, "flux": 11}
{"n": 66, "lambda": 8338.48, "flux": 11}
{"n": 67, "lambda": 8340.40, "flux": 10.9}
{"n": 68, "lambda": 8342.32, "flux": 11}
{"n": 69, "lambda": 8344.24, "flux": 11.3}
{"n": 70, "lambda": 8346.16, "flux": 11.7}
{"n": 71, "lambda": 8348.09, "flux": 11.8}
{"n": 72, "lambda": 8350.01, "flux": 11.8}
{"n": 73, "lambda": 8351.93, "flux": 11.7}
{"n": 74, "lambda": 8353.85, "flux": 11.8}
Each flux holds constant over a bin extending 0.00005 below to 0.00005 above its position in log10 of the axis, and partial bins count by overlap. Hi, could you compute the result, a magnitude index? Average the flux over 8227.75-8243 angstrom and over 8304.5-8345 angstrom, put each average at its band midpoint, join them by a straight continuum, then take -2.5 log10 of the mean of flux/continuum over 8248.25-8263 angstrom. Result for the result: 0.04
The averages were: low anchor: 11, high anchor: 11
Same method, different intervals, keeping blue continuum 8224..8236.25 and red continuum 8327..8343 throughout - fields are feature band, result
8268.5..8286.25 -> 0.03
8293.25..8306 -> -0.02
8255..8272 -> 0.01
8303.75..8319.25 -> 0.01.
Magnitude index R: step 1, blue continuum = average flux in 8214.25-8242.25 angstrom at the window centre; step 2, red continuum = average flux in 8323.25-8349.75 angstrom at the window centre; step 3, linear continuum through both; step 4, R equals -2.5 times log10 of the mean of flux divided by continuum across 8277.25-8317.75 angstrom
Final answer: 0.01 mag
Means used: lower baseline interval 11.1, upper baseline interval 11.2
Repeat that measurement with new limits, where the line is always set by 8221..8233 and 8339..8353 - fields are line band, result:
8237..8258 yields 0.04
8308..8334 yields 0.03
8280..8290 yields 0.03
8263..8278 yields 0.02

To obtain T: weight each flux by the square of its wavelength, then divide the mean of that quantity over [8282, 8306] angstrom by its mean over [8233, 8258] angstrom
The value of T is 1.1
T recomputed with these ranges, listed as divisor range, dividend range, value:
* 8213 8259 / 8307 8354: 1.05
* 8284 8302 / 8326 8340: 1.00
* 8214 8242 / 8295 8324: 1.01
